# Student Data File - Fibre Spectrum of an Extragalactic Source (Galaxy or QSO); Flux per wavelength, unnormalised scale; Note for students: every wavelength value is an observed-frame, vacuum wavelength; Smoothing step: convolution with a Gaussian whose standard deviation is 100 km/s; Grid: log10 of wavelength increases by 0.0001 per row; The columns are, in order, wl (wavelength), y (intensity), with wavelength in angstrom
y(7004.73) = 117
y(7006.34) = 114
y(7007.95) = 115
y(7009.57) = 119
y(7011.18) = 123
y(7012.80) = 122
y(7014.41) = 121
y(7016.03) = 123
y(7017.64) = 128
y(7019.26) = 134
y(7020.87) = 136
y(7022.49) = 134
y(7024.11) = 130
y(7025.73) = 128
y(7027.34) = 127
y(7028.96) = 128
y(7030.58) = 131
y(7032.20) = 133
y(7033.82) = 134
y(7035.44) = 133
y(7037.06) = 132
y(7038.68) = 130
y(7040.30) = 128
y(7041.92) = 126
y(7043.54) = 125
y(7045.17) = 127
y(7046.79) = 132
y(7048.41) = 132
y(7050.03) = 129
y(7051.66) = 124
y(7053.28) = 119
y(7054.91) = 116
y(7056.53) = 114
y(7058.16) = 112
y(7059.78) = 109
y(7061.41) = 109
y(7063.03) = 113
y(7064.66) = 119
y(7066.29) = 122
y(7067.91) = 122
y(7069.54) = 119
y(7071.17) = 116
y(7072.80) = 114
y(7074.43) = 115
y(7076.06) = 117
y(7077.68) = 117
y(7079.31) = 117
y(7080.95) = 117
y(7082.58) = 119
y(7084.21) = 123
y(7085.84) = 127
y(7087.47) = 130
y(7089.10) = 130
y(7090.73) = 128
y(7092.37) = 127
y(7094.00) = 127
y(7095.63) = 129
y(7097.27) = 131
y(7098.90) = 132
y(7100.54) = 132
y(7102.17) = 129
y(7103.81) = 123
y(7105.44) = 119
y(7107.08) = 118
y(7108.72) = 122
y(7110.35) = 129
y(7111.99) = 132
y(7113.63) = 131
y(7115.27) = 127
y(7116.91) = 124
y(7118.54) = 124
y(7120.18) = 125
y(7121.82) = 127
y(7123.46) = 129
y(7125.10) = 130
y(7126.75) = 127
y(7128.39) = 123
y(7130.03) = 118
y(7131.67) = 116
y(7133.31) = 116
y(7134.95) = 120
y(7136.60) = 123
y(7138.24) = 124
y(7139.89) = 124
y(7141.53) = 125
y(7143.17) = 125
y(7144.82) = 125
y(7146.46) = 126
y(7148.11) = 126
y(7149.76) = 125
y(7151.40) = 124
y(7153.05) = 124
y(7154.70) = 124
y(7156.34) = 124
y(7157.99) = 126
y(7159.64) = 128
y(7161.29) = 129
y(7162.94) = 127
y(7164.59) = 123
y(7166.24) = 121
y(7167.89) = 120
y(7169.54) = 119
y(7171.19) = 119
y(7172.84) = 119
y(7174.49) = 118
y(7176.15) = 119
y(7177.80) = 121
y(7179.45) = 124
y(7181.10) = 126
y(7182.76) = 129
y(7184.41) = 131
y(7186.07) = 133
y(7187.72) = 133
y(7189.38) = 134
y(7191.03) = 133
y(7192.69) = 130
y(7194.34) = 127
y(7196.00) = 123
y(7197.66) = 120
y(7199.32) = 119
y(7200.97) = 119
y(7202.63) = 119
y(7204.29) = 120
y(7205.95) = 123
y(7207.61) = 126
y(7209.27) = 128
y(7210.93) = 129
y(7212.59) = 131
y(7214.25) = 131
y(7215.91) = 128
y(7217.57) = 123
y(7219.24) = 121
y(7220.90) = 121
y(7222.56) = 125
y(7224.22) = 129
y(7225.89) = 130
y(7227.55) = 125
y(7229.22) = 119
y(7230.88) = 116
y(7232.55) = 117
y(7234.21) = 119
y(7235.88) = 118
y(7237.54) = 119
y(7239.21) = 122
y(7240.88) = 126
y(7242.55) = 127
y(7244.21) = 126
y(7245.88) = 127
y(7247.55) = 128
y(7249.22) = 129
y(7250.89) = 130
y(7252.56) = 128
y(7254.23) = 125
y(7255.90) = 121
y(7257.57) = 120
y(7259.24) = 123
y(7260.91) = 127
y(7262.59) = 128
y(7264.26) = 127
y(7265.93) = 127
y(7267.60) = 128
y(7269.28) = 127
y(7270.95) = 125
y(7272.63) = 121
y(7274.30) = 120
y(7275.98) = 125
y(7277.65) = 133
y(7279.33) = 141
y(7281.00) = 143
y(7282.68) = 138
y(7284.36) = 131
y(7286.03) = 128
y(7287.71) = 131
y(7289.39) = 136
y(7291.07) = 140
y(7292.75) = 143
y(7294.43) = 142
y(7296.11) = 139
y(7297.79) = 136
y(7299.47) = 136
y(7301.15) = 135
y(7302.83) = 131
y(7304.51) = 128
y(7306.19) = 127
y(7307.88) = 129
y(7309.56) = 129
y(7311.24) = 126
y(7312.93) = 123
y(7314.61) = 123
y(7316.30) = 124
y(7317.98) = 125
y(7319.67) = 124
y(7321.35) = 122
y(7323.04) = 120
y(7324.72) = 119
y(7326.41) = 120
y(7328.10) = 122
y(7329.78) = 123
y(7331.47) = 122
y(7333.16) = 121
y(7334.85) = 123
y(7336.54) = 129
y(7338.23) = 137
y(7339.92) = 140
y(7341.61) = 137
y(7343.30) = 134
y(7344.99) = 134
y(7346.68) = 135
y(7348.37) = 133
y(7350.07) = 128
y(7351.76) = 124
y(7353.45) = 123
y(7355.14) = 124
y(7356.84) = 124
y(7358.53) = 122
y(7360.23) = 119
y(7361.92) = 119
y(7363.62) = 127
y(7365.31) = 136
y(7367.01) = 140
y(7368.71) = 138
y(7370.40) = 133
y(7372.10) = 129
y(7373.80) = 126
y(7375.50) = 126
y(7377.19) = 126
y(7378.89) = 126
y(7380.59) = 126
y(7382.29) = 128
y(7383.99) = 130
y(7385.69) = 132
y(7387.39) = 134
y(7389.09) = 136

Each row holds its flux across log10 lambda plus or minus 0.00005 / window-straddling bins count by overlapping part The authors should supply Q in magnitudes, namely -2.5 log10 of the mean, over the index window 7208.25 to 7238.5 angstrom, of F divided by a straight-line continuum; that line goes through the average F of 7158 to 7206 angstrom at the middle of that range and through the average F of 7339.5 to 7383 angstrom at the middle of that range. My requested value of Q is 0.01 mag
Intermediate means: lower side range 124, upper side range 129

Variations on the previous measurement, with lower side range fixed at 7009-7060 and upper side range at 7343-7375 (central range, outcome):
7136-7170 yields 0.02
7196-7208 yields 0.06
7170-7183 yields 0.05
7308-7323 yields 0.03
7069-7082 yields 0.09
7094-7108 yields 0.00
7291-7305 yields -0.07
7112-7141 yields 0.02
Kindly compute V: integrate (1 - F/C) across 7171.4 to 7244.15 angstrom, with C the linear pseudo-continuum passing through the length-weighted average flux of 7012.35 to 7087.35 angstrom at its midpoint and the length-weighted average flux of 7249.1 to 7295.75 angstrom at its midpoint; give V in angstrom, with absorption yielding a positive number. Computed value 2.1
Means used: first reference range 124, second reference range 130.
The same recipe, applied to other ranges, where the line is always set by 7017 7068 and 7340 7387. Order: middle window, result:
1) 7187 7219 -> 0.33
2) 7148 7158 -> 0.18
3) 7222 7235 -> 0.52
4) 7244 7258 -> 0.18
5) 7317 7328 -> 0.59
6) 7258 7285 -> -0.16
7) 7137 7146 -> 0.15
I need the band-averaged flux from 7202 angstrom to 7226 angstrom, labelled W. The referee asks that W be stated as 126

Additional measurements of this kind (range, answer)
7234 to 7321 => 129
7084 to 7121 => 127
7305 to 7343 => 126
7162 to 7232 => 125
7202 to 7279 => 125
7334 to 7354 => 132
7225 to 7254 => 124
